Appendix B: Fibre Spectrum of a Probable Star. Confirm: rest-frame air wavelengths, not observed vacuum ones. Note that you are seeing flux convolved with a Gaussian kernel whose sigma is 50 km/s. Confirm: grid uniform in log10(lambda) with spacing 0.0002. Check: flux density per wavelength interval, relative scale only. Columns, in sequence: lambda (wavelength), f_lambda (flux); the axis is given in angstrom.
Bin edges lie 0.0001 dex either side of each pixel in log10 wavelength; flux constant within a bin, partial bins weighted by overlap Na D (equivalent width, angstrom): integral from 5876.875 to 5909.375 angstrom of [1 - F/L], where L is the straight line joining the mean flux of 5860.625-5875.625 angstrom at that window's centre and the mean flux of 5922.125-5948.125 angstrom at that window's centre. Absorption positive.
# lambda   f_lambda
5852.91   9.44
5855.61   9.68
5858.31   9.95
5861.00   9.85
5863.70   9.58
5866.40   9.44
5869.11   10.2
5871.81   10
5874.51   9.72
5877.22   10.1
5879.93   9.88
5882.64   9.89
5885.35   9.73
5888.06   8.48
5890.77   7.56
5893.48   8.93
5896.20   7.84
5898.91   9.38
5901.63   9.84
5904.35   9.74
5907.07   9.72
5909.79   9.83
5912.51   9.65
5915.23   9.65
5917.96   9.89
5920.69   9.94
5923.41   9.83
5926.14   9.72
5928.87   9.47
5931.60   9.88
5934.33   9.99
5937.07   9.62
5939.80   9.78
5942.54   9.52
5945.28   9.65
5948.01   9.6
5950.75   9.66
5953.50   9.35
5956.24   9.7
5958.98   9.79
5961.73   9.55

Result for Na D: 1.72 angstrom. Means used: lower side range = 9.8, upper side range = 9.71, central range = 9.25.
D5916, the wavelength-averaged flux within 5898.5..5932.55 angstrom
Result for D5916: 9.74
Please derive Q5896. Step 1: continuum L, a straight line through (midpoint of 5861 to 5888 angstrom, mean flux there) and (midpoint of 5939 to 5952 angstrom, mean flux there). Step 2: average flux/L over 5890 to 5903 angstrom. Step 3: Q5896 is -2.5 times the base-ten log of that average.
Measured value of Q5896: 0.11 mag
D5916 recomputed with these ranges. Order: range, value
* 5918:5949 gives 9.74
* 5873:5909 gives 9.3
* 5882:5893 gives 8.86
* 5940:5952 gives 9.63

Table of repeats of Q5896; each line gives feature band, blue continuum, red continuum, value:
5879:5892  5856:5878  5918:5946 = 0.08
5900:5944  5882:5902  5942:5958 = -0.06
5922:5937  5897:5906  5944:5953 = -0.02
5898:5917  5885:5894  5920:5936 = -0.07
